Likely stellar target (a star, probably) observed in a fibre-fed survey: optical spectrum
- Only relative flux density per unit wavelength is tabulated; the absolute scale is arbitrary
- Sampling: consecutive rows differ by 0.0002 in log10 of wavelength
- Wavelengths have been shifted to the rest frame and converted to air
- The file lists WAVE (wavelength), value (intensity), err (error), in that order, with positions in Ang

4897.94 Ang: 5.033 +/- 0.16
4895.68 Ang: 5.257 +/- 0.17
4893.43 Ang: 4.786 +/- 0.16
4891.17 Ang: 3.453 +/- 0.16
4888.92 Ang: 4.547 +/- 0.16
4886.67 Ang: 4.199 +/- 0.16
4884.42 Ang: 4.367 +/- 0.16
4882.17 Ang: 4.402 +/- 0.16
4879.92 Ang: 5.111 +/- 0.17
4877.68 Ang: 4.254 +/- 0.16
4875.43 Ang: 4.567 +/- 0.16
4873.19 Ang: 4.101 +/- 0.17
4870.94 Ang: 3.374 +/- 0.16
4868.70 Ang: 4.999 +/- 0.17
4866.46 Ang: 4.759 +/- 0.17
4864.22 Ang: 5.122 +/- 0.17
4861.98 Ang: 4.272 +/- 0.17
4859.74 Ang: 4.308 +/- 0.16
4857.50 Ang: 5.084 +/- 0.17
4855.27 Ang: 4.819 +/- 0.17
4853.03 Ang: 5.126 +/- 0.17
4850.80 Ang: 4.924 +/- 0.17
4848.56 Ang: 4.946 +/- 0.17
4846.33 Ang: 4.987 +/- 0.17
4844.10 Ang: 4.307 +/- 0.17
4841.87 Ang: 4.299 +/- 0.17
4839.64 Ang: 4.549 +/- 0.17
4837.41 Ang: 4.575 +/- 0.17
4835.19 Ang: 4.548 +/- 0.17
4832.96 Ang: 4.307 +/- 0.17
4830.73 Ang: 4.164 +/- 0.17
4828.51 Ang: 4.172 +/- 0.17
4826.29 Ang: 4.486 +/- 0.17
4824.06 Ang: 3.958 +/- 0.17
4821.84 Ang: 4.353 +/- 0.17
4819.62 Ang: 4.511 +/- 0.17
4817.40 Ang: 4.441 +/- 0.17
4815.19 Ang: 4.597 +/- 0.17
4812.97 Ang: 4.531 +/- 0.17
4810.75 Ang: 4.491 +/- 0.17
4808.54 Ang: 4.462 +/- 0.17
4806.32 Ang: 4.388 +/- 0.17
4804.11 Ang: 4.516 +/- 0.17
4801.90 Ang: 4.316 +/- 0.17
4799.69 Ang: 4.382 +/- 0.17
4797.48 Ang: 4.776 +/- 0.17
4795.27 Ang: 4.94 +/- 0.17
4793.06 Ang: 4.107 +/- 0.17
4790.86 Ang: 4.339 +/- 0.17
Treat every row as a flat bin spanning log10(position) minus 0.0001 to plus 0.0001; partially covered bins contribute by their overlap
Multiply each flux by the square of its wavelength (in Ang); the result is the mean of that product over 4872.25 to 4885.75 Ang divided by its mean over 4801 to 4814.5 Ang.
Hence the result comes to 1.0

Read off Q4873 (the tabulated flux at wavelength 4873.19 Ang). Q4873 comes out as 4.101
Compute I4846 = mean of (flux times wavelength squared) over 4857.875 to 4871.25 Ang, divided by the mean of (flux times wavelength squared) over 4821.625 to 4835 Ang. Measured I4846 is 1.09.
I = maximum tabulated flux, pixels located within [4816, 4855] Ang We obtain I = 5.126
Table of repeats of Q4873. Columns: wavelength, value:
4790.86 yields 4.339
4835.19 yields 4.548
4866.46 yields 4.759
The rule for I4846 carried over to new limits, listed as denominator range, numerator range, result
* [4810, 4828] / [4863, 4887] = 1.04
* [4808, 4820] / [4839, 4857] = 1.07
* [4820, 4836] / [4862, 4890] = 1.06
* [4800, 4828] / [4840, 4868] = 1.09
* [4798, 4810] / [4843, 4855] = 1.12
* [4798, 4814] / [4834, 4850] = 1.05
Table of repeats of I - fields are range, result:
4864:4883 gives 5.122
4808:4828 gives 4.597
